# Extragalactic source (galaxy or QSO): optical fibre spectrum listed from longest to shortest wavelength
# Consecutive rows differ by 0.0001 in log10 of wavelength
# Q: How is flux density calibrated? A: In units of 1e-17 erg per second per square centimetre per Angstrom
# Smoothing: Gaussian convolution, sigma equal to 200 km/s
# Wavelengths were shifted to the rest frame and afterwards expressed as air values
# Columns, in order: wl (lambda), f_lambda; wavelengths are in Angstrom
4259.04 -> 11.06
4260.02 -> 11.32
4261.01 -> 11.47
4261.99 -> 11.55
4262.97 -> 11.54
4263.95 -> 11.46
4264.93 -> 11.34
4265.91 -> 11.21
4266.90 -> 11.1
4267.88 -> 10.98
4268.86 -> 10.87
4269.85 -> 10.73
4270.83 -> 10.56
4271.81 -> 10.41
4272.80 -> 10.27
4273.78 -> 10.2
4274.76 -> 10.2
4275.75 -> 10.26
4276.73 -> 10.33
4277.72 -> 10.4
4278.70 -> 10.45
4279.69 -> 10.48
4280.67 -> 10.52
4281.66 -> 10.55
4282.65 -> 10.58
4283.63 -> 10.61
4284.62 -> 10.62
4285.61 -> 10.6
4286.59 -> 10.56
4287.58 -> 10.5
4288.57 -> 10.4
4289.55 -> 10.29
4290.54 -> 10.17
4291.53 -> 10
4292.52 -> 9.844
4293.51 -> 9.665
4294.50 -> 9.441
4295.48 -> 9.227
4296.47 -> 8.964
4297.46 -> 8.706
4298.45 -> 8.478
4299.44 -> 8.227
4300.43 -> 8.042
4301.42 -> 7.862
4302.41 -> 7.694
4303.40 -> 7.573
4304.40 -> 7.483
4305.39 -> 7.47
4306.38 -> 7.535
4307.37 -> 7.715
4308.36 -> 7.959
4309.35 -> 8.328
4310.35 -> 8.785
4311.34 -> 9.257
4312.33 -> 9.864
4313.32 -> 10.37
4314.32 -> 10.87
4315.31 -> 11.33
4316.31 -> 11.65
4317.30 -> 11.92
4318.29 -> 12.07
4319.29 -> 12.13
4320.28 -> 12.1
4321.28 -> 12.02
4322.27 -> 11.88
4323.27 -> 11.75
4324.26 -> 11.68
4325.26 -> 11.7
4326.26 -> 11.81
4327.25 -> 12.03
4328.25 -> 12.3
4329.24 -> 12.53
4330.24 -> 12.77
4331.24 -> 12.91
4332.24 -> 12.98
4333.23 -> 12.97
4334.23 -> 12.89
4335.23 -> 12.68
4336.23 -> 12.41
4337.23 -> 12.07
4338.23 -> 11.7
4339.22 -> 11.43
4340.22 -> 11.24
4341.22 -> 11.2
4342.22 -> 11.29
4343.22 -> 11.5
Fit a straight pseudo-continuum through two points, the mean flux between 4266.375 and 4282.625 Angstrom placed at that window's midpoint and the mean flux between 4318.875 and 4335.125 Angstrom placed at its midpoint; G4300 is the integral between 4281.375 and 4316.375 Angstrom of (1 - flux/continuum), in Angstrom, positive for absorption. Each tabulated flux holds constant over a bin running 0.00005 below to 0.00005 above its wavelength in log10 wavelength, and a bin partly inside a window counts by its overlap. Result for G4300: 6.1 Angstrom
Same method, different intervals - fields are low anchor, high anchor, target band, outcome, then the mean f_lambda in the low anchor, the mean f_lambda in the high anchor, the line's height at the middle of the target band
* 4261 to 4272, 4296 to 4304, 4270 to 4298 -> -1.8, 11.1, 8.17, 9.58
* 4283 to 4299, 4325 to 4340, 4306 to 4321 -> 1.4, 9.88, 12.3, 11.2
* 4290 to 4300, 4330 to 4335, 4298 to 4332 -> 3.1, 9.27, 12.9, 11.2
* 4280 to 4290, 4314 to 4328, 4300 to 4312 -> 3.5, 10.5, 11.8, 11.3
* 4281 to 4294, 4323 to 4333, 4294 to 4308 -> 3.6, 10.3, 12.3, 11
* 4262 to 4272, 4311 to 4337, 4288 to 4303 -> 3.1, 11.1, 11.9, 11.5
